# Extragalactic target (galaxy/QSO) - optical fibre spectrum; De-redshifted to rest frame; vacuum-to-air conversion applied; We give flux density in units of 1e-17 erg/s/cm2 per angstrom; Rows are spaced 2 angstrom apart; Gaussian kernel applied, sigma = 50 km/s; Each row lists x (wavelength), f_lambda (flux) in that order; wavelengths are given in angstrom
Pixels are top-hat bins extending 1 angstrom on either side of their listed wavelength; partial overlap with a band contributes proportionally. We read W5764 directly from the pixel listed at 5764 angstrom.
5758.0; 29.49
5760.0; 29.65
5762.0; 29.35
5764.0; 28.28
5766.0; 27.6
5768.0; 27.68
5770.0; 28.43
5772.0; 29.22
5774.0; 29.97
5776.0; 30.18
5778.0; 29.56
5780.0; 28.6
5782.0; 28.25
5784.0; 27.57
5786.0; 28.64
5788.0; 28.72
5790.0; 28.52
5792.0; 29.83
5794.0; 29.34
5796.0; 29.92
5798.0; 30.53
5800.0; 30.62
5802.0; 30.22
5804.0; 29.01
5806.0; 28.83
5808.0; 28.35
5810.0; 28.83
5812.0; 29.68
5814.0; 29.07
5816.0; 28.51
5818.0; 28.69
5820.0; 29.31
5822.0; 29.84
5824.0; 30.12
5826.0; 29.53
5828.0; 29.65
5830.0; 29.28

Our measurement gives 28.28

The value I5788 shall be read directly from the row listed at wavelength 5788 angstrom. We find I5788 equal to 28.72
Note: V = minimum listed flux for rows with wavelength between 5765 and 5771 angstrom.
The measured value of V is 27.6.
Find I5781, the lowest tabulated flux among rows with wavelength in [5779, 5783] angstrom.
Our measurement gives 28.25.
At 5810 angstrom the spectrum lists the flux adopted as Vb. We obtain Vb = 28.83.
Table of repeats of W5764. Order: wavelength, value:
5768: 27.68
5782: 28.25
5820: 29.31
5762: 29.35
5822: 29.84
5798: 30.53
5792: 29.83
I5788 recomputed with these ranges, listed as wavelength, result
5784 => 27.57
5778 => 29.56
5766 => 27.6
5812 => 29.68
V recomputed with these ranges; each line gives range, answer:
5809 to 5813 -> 28.83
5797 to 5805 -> 29.01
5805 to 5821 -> 28.35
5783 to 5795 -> 27.57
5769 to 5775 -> 28.43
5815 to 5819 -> 28.51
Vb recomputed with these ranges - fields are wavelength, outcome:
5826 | 29.53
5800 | 30.62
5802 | 30.22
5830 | 29.28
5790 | 28.52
